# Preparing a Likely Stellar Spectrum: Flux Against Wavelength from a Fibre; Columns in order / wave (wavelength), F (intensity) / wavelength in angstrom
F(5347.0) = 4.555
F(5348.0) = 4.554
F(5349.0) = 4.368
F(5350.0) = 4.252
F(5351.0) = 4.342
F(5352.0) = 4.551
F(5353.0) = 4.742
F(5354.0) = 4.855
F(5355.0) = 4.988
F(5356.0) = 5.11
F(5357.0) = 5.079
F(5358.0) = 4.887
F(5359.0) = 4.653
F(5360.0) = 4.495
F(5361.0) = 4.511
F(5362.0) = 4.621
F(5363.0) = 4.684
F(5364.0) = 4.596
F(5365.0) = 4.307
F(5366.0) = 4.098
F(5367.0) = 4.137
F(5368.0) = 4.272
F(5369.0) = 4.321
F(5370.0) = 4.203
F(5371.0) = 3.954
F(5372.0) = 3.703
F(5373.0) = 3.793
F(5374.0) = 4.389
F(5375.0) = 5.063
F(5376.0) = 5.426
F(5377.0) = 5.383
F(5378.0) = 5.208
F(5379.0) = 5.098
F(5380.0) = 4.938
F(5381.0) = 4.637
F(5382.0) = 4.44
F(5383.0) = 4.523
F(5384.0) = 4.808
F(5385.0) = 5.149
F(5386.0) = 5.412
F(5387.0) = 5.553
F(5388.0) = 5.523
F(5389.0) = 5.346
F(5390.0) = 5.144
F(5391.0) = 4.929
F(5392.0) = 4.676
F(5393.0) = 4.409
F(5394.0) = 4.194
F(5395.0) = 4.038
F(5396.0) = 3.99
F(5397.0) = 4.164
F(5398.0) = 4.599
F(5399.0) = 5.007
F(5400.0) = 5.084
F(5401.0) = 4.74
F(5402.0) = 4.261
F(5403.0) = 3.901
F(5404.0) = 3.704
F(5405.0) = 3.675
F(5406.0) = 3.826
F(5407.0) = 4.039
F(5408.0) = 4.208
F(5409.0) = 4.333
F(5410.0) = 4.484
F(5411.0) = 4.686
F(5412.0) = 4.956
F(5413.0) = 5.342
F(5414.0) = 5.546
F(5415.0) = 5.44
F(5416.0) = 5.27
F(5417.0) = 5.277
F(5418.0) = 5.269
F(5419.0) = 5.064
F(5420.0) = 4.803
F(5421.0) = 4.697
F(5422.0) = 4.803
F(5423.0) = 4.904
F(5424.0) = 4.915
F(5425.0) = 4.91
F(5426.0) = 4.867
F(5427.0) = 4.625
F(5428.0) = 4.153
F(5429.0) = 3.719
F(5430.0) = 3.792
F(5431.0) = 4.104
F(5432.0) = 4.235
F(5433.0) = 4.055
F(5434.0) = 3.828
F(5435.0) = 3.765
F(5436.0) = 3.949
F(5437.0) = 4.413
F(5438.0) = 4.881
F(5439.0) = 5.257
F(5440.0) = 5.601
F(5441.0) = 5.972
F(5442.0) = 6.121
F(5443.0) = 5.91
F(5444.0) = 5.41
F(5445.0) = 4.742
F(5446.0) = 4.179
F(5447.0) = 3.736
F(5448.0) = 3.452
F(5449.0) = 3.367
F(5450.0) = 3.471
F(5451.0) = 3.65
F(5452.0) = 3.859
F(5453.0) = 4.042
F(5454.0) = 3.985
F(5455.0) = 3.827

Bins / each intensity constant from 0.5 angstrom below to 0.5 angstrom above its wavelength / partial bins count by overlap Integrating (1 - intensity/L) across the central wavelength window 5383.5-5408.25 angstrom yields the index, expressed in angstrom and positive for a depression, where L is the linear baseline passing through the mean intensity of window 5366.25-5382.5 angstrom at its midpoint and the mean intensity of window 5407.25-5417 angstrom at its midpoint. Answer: 0.9 angstrom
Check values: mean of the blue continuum 4.55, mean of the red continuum 4.91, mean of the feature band 4.58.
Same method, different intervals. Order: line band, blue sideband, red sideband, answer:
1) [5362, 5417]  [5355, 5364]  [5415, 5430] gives 1.7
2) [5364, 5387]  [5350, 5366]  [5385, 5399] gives 0.5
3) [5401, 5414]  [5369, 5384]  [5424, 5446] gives 0.8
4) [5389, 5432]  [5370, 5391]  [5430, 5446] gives 2.0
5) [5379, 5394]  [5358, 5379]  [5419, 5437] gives -1.6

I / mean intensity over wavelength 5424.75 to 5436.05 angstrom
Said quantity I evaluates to 4.16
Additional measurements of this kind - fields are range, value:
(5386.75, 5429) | 4.68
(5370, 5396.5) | 4.75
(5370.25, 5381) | 4.68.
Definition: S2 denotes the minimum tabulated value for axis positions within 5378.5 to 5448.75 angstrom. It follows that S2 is 3.452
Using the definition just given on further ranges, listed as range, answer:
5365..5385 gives 3.703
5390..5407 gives 3.675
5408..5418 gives 4.208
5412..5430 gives 3.719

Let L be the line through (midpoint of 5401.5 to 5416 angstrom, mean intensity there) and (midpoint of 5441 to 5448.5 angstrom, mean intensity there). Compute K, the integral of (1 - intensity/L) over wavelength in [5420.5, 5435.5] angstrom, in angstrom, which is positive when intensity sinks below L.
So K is 1.05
